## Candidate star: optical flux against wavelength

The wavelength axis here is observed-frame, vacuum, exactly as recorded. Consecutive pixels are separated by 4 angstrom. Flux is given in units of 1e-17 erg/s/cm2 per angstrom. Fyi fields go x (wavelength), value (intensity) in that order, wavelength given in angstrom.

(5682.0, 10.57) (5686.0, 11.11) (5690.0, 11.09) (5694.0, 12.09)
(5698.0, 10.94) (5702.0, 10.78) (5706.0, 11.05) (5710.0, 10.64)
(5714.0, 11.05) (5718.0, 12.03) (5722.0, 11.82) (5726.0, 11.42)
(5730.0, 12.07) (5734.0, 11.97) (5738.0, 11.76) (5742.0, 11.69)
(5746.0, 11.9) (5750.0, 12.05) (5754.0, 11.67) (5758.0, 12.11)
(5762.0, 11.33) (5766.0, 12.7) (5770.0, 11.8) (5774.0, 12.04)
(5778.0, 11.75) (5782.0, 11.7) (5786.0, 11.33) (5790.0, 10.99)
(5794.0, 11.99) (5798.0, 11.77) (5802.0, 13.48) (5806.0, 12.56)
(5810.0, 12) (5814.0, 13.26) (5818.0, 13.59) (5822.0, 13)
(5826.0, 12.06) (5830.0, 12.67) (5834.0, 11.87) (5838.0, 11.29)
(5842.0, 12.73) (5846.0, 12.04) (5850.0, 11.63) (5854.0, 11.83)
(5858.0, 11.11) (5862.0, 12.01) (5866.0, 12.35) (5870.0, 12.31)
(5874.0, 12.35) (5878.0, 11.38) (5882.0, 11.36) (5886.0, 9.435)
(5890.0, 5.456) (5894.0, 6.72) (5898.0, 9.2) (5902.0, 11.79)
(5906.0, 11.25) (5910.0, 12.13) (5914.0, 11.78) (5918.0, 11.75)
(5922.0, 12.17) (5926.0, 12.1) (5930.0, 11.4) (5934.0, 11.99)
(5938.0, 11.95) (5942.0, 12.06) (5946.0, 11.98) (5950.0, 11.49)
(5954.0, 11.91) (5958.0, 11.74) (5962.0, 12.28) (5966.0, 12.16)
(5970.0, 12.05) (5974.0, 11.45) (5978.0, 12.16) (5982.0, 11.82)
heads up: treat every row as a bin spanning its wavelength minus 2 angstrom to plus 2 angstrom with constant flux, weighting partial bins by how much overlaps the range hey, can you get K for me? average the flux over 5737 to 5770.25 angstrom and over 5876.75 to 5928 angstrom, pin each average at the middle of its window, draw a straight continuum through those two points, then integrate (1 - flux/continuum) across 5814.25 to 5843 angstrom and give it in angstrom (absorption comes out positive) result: -3.4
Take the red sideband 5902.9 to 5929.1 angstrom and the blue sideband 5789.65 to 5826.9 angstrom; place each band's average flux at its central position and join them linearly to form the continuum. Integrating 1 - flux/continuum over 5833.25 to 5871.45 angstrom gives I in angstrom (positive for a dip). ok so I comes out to 1.1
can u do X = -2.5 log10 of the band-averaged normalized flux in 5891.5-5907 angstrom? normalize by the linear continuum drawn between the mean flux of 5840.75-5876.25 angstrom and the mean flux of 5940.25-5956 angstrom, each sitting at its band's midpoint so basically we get 0.25 mag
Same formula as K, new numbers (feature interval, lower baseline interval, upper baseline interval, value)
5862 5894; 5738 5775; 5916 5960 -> 3.7 angstrom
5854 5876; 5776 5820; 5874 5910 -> -3.1 angstrom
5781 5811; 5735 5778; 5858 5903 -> -1.5 angstrom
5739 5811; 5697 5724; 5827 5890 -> -3.7 angstrom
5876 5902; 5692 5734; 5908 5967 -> 5.9 angstrom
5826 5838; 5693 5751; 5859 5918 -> -1.2 angstrom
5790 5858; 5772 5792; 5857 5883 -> -3.3 angstrom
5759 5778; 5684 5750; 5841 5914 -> -1.1 angstrom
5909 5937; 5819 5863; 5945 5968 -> 0.2 angstrom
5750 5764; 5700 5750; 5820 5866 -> -0.1 angstrom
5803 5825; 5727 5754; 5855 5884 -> -1.9 angstrom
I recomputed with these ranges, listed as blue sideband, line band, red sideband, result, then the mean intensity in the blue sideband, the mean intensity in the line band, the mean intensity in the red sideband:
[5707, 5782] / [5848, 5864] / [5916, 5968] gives 0.3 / 11.8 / 11.6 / 11.9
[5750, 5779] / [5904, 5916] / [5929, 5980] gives 0.2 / 11.9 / 11.7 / 11.9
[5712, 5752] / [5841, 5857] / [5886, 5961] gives -0.9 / 11.8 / 12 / 11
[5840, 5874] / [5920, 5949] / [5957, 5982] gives 0.1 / 12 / 11.9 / 12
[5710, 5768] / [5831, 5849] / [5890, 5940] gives -1.1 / 11.8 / 12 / 11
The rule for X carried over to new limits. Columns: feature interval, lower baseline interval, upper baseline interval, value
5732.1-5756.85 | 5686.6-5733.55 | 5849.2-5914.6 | -0.06 mag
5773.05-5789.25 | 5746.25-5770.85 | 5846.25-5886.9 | 0.02 mag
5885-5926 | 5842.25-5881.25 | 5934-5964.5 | 0.16 mag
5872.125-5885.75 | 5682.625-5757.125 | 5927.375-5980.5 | 0.03 mag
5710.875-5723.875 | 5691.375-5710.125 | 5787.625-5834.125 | -0.02 mag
